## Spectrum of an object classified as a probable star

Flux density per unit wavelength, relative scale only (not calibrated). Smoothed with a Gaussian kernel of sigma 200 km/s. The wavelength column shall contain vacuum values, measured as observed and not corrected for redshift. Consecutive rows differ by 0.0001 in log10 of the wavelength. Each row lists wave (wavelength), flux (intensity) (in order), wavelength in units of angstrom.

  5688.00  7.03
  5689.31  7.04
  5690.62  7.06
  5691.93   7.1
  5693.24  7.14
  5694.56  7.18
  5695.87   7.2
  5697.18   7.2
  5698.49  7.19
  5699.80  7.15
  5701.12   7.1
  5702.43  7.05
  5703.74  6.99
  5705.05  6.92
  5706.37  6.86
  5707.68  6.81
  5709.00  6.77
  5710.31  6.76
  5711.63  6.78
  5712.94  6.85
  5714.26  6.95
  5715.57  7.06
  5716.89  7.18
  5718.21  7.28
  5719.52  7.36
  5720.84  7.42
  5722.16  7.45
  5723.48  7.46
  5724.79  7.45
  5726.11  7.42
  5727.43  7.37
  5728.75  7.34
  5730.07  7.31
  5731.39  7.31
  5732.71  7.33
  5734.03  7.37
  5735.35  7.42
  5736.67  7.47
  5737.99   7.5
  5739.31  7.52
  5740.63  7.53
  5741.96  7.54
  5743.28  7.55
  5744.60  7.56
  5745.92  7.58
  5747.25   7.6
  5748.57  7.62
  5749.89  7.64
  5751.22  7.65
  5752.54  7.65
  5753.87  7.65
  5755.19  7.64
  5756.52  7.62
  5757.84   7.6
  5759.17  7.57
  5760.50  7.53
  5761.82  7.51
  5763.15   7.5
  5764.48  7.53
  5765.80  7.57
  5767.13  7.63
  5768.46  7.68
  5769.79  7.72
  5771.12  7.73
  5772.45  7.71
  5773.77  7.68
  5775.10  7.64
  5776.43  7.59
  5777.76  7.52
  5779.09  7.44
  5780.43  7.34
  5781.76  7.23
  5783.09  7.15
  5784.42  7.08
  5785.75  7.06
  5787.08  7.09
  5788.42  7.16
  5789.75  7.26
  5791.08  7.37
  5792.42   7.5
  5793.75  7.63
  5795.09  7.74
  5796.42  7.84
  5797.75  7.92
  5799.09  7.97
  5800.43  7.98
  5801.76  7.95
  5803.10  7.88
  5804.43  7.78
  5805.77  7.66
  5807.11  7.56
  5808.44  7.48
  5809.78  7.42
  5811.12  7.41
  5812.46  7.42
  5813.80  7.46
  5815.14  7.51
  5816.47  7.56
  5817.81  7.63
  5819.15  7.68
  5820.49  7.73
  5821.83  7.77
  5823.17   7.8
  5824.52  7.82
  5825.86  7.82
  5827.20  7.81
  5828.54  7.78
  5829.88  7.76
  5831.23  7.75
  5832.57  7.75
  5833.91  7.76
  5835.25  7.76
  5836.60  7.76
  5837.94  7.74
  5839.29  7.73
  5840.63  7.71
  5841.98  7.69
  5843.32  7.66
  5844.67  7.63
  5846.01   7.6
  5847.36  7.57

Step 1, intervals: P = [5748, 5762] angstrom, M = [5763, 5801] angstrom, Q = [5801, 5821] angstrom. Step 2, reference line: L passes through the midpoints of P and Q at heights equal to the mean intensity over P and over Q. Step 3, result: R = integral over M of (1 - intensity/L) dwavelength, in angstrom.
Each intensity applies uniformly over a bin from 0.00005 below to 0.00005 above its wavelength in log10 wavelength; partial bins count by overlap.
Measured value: 0.4 angstrom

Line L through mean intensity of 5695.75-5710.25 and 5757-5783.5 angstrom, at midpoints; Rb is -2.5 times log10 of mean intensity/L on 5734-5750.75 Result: -0.031 mag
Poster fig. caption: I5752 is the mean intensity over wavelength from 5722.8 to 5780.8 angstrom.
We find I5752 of 7.54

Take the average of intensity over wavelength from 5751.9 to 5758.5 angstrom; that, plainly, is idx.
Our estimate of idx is 7.63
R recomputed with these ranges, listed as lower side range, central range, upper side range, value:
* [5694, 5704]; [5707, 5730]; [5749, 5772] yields 0.4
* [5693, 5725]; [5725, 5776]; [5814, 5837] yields -1.6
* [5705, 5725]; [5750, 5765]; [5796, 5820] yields -0.5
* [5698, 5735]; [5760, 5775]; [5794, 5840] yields -0.4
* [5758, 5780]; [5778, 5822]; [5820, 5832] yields 0.9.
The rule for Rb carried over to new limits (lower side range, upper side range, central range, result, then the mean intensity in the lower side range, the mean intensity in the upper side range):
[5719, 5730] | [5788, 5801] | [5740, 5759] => -0.02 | 7.4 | 7.64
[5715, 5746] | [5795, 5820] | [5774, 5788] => 0.04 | 7.41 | 7.68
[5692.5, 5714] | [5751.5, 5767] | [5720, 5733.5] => -0.02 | 6.99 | 7.58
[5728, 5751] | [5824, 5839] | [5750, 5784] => 0.00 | 7.48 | 7.77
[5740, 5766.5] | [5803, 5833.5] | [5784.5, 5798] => 0.03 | 7.58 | 7.66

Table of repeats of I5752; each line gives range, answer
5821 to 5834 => 7.78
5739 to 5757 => 7.6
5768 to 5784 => 7.53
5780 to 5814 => 7.52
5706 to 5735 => 7.18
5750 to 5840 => 7.61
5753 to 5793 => 7.48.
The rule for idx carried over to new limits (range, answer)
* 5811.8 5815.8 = 7.46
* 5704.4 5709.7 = 6.84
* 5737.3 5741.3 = 7.51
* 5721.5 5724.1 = 7.44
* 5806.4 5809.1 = 7.53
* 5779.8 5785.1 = 7.21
